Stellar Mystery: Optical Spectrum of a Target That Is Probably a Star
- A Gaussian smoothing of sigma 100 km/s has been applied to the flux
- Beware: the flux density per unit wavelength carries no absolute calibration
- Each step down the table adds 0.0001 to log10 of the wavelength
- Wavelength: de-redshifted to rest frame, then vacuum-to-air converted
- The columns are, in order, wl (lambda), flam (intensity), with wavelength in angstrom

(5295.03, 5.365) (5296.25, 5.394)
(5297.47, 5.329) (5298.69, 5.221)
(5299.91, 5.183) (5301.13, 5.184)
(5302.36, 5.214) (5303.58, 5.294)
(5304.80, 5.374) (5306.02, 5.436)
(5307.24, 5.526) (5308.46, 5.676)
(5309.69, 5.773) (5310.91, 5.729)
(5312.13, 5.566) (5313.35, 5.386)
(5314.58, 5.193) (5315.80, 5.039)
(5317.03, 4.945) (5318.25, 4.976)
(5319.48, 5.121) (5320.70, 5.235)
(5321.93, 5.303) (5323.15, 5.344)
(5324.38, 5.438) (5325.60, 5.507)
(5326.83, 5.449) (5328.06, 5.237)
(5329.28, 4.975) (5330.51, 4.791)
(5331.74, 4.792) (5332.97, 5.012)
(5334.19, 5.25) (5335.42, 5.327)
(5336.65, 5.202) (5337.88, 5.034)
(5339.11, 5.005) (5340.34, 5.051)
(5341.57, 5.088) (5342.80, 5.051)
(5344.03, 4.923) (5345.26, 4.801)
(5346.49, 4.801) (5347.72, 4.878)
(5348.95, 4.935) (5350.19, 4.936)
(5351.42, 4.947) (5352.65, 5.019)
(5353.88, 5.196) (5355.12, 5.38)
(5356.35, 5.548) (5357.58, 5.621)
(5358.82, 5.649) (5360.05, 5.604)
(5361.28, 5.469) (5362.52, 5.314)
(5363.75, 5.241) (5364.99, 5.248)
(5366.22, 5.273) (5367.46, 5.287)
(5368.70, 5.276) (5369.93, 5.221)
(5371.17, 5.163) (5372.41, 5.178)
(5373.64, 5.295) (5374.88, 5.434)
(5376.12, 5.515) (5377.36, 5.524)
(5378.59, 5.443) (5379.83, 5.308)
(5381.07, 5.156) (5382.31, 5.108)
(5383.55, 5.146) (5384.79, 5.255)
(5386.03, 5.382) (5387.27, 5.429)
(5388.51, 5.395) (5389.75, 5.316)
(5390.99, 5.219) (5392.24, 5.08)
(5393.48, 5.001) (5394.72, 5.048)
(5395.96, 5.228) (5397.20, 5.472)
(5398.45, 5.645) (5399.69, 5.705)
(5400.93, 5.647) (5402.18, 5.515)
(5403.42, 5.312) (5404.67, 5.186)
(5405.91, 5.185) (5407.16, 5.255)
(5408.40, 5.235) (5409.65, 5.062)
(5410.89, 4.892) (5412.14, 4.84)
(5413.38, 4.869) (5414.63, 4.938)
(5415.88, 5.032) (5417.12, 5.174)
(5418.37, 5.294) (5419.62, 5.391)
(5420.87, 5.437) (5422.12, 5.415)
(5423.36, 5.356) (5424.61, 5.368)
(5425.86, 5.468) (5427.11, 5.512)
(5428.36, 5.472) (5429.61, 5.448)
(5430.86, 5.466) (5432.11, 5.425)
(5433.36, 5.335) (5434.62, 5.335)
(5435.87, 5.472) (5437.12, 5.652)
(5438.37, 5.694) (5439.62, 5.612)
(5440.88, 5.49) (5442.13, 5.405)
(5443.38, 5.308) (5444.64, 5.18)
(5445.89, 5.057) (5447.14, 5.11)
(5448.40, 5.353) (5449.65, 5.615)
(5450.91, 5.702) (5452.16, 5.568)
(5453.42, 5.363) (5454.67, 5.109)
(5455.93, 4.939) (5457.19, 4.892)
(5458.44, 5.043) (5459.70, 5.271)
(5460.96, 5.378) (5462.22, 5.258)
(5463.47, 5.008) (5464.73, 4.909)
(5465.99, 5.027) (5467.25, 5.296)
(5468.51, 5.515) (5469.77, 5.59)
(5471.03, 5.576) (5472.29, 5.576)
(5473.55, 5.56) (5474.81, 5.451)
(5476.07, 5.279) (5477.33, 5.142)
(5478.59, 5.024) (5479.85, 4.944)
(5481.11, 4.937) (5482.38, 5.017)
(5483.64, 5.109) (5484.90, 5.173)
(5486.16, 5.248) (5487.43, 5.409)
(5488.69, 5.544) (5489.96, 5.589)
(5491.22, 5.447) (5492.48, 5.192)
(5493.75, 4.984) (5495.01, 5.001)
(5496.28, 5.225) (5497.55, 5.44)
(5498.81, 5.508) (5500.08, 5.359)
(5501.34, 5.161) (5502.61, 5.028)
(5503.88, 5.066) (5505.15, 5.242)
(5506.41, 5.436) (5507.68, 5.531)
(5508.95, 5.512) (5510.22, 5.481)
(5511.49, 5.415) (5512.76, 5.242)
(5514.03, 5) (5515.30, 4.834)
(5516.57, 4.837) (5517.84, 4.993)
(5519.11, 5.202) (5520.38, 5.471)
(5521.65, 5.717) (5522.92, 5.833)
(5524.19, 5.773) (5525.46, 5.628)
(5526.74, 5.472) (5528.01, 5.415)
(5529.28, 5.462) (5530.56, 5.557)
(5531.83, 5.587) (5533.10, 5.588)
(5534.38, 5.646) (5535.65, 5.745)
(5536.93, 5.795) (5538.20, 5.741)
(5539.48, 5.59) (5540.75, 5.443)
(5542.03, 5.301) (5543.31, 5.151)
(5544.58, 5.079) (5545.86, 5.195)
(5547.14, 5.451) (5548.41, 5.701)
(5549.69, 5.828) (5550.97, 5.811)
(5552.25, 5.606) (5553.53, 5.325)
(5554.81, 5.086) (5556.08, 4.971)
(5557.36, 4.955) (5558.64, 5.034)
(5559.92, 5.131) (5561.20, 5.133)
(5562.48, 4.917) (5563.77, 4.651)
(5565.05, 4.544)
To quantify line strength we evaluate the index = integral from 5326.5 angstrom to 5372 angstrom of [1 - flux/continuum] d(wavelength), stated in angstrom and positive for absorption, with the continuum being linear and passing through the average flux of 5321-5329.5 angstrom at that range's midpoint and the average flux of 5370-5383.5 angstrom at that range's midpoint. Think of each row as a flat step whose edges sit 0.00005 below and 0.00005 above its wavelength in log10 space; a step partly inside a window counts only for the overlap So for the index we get 1.4 angstrom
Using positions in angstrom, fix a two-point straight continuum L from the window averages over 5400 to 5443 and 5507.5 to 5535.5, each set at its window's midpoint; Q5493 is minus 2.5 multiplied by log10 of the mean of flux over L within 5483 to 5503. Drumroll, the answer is 0.02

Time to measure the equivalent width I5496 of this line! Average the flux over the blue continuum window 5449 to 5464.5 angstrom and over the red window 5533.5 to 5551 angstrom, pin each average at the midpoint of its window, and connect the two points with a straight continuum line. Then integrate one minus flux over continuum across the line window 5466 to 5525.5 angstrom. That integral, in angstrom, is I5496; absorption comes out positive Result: 0.8 angstrom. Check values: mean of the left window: 5.25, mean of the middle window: 5.3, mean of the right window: 5.52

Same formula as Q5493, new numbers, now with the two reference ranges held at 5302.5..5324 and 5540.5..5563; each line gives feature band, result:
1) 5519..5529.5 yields -0.06 mag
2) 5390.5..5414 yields 0.02 mag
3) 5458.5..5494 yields 0.01 mag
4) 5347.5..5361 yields 0.01 mag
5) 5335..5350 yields 0.07 mag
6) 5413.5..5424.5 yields 0.02 mag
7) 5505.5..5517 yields 0.01 mag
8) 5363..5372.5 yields 0.02 mag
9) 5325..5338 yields 0.04 mag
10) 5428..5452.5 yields -0.02 mag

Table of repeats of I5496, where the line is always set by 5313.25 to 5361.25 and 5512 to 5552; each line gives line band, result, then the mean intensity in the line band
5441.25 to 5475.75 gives 0.3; 5.3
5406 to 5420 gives 0.5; 5.09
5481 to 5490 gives 0.2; 5.24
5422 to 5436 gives -0.3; 5.42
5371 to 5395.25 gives -0.2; 5.27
